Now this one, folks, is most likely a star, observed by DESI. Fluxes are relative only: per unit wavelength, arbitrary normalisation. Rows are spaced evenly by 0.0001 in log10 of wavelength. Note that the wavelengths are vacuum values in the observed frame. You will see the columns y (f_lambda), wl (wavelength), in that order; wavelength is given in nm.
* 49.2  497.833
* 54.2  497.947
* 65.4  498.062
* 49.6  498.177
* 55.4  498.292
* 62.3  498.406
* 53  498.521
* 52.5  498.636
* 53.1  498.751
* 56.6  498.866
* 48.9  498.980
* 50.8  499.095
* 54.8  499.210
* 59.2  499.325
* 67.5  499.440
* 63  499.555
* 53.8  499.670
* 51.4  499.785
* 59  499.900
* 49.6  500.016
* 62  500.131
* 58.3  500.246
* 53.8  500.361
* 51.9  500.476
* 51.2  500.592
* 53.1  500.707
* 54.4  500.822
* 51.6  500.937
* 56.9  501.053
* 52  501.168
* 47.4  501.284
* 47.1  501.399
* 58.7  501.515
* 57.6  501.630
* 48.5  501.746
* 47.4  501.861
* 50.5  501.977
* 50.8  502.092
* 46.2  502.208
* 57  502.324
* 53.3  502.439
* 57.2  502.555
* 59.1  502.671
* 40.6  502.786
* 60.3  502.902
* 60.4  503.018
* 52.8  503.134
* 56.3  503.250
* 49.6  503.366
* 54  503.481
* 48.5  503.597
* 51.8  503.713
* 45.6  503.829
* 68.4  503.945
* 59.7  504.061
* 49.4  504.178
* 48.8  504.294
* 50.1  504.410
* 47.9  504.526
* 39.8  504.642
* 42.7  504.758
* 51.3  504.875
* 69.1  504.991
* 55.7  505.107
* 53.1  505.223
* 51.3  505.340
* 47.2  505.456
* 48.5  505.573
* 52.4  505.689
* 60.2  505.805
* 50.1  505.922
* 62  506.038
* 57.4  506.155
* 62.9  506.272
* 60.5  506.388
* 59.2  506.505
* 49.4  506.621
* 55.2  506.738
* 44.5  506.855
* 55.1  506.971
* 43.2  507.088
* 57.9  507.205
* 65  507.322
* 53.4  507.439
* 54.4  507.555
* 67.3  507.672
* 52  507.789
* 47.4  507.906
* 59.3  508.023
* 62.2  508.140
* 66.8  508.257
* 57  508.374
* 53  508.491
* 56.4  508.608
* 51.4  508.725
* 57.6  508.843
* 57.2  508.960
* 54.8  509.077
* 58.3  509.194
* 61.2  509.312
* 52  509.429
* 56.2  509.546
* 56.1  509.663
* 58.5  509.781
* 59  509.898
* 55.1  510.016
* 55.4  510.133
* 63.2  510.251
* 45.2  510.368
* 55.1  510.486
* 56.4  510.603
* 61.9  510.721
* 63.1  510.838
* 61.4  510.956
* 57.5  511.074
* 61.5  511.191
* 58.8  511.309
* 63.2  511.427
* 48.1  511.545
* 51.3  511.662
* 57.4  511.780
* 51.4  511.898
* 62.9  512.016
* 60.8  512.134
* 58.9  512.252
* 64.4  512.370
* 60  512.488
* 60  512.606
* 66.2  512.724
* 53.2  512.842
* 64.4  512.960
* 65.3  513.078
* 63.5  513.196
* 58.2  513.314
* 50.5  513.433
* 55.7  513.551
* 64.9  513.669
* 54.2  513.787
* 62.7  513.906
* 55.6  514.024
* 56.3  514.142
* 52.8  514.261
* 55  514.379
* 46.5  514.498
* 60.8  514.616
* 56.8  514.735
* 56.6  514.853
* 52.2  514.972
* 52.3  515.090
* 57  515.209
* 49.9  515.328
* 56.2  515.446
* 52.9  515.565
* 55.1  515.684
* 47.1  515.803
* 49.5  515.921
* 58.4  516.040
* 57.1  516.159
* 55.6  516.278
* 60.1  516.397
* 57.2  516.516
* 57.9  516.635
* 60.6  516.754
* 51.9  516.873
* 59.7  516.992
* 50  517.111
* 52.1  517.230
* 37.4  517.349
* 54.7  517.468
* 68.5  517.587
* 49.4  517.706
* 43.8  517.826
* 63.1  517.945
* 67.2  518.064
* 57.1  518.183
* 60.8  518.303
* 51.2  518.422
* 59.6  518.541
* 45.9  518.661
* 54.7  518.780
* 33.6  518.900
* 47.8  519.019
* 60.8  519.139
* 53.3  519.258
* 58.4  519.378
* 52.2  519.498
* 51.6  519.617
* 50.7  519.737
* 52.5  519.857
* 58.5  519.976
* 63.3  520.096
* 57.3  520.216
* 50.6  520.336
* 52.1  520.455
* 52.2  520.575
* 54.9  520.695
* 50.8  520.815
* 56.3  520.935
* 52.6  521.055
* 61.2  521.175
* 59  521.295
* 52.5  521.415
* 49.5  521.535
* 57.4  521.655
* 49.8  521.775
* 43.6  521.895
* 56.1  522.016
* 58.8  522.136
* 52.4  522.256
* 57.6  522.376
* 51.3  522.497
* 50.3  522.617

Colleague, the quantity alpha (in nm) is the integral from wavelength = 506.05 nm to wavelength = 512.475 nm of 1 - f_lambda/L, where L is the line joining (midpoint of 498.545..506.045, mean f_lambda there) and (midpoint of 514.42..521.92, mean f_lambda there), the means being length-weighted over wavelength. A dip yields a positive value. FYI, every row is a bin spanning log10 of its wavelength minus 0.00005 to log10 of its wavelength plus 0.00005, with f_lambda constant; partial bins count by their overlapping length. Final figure -0.39 nm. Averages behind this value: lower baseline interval 53.4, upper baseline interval 54.2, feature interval 57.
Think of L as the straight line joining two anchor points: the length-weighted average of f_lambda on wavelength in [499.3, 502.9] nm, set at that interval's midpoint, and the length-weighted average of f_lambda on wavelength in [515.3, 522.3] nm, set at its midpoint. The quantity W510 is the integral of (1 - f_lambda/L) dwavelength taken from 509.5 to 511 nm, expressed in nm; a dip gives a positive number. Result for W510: -0.09 nm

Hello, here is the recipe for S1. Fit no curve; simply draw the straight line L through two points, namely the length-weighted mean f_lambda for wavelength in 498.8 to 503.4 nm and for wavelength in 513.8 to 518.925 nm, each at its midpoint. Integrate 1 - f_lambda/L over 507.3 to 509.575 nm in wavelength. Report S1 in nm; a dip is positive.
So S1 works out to -0.11 nm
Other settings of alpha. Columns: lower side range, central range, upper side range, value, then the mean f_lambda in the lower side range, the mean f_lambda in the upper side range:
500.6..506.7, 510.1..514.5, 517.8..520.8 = -0.36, 53.2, 54.2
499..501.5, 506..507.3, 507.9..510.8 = 0.02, 54.7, 56.9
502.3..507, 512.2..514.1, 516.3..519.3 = -0.20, 53.6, 54.4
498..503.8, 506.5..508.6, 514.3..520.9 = -0.06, 54.1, 54.2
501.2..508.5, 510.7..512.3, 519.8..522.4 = -0.13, 53.8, 54.5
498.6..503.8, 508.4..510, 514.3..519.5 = -0.07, 53.8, 54.3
